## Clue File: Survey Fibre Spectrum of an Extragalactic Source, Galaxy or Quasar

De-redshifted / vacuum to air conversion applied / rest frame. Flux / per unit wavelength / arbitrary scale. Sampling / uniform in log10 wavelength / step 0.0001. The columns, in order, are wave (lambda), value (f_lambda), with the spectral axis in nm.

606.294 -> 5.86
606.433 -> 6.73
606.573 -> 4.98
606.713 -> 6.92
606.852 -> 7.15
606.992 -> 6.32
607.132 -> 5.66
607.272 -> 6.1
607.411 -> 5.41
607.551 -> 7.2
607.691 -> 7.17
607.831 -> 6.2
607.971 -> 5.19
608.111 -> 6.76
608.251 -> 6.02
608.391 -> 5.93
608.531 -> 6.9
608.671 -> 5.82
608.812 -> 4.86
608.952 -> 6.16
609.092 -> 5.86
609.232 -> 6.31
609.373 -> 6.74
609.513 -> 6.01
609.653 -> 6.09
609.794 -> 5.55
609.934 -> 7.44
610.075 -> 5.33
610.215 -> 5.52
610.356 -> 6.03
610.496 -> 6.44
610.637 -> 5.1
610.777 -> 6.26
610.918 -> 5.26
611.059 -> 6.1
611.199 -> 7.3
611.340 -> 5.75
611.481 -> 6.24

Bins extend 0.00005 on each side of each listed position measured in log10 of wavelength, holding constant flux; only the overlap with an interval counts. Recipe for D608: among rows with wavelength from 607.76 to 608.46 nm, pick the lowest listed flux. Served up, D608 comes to 5.19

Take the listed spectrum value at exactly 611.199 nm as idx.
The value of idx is 7.3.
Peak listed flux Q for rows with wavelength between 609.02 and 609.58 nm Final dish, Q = 6.74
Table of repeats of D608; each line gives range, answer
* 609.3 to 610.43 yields 5.33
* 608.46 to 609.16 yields 4.86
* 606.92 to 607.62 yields 5.41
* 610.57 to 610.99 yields 5.1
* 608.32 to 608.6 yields 5.93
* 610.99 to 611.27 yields 6.1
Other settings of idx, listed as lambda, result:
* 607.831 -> 6.2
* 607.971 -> 5.19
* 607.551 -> 7.2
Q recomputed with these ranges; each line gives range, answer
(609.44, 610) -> 7.44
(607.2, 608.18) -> 7.2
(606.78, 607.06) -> 7.15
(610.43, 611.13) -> 6.44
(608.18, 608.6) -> 6.9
